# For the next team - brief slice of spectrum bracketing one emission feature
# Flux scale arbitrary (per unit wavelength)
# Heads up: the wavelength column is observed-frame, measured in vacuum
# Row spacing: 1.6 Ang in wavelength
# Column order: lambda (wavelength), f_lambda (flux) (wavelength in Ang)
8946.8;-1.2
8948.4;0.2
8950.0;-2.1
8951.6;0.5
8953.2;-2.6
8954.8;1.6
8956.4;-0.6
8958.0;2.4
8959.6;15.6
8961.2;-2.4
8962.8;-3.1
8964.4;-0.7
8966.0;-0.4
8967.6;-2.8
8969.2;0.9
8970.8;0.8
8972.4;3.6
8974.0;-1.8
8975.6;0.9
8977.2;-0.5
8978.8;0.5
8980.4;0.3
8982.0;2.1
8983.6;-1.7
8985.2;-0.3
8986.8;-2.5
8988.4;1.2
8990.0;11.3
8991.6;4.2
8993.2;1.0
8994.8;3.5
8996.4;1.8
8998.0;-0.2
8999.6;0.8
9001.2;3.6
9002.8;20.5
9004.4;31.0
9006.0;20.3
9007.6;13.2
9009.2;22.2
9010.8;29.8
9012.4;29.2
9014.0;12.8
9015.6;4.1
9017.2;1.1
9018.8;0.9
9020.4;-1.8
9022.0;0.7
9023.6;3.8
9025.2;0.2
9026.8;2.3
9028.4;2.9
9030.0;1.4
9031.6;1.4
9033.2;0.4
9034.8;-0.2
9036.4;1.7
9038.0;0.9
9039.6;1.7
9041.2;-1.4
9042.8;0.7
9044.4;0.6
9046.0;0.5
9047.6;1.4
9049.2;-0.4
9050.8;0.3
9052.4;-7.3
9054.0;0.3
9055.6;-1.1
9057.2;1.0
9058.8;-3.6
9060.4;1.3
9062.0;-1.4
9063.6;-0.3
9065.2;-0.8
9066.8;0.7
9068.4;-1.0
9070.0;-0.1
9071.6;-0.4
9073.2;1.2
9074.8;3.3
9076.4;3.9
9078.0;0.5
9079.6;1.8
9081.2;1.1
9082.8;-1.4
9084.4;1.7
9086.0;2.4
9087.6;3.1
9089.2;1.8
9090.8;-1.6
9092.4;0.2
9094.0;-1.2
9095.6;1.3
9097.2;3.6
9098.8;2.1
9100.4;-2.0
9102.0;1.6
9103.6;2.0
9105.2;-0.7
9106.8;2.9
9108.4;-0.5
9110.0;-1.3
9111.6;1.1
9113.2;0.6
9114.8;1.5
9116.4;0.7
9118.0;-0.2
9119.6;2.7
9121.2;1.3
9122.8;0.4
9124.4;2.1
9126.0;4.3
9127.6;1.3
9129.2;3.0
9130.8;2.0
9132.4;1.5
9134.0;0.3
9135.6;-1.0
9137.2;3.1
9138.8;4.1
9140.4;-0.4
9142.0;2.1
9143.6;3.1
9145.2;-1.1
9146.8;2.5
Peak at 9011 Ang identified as [O II]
